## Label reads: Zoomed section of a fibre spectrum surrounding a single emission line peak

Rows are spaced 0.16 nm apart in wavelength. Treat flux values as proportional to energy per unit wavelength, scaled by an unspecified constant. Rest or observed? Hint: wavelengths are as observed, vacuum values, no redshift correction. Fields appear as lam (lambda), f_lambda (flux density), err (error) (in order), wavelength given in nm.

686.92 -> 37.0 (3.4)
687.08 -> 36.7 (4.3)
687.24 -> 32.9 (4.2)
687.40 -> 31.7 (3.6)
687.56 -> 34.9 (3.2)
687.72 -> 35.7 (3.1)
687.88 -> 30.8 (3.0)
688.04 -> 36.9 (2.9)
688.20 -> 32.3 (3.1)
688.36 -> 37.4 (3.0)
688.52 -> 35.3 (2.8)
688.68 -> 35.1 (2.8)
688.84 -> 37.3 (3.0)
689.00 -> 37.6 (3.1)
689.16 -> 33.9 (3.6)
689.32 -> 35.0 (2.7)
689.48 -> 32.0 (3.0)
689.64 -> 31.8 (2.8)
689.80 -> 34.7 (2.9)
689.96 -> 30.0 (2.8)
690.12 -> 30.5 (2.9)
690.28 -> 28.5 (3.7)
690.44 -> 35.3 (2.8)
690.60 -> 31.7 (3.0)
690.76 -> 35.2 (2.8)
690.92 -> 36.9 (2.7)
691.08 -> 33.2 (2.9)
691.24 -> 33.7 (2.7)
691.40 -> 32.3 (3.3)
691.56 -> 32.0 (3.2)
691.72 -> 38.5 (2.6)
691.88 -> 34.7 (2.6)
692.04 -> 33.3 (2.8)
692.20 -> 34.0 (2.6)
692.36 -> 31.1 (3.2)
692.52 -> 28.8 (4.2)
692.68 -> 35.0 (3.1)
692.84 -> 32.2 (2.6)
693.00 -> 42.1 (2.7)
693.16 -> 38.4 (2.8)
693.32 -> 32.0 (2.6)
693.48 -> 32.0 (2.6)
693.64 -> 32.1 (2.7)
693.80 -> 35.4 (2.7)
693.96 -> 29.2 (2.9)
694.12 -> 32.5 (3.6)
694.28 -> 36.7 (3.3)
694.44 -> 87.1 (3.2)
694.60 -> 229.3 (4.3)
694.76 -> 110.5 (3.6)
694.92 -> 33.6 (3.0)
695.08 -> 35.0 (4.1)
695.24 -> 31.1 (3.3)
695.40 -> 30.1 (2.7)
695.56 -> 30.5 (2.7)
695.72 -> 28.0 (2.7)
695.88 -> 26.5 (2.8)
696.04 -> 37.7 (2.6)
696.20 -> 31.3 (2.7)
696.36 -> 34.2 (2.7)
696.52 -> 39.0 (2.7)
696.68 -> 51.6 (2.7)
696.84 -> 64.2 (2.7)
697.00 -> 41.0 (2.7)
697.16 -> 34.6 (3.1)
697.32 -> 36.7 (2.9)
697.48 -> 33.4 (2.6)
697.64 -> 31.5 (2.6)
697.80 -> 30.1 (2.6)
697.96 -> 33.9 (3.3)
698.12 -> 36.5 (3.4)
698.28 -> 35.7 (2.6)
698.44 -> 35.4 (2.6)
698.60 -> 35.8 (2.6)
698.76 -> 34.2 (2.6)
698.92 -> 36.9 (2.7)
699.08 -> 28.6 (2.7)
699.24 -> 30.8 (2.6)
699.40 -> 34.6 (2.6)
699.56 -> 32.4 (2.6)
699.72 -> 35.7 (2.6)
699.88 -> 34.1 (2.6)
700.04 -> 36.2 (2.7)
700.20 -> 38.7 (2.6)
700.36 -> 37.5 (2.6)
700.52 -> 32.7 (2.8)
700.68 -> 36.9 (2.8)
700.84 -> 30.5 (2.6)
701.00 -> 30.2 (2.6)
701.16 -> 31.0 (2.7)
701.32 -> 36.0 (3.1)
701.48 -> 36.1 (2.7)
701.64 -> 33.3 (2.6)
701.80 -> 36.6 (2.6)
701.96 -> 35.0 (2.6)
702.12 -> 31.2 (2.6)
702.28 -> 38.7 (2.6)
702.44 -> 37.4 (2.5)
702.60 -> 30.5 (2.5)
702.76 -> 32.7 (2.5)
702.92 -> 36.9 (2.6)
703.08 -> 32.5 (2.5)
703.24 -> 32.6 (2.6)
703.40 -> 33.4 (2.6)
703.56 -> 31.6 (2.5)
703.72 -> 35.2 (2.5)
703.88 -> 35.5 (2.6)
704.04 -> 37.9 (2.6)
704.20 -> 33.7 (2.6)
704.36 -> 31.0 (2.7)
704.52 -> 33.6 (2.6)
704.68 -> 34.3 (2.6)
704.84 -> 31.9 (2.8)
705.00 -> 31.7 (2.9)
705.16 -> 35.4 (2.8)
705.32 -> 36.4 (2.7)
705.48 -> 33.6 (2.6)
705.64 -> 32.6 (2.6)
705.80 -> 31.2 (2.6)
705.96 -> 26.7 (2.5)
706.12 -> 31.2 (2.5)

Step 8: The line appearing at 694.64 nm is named H-alpha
